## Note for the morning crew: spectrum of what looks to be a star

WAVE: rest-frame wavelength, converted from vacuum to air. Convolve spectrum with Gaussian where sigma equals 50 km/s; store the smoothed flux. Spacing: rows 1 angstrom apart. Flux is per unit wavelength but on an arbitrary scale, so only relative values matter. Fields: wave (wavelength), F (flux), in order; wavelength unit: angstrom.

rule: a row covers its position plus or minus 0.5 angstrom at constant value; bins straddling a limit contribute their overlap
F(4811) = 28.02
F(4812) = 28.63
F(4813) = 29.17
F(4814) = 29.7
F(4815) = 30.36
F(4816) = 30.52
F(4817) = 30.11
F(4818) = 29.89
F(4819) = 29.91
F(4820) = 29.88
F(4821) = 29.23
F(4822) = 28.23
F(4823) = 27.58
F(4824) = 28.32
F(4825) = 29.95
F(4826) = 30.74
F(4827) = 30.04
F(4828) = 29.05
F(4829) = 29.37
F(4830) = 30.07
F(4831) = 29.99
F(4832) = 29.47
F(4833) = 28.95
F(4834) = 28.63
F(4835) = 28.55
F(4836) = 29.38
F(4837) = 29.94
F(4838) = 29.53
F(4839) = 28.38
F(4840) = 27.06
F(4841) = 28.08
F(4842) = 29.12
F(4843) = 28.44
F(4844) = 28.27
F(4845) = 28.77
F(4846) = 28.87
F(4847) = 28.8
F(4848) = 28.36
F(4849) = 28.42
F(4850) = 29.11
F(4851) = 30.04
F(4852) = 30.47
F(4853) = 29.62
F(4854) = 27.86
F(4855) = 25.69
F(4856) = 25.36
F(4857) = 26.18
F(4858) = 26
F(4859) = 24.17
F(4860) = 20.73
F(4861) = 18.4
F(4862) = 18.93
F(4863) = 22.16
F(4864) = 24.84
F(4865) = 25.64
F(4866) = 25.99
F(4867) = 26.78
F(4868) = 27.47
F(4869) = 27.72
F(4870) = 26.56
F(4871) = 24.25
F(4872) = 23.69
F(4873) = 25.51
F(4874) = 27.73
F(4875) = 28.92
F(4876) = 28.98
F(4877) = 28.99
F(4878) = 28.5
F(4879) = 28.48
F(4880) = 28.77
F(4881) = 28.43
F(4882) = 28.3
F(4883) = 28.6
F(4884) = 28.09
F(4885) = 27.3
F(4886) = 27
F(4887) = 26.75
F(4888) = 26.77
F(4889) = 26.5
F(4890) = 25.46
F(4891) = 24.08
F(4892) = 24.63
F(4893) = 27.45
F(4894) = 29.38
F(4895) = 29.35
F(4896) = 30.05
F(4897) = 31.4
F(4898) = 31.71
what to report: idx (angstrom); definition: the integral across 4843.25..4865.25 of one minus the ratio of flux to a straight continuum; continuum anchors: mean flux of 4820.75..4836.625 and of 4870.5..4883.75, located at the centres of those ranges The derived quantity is 1.7 angstrom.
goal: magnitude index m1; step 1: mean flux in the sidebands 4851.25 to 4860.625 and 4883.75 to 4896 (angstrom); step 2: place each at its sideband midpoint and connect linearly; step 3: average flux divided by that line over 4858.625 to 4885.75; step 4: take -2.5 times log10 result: 0.022 mag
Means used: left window 26.2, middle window 26.1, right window 27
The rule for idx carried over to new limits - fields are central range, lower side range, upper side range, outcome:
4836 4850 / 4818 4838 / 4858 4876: -0.5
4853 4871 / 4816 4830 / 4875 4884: 2.5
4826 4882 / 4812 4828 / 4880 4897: 2.2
